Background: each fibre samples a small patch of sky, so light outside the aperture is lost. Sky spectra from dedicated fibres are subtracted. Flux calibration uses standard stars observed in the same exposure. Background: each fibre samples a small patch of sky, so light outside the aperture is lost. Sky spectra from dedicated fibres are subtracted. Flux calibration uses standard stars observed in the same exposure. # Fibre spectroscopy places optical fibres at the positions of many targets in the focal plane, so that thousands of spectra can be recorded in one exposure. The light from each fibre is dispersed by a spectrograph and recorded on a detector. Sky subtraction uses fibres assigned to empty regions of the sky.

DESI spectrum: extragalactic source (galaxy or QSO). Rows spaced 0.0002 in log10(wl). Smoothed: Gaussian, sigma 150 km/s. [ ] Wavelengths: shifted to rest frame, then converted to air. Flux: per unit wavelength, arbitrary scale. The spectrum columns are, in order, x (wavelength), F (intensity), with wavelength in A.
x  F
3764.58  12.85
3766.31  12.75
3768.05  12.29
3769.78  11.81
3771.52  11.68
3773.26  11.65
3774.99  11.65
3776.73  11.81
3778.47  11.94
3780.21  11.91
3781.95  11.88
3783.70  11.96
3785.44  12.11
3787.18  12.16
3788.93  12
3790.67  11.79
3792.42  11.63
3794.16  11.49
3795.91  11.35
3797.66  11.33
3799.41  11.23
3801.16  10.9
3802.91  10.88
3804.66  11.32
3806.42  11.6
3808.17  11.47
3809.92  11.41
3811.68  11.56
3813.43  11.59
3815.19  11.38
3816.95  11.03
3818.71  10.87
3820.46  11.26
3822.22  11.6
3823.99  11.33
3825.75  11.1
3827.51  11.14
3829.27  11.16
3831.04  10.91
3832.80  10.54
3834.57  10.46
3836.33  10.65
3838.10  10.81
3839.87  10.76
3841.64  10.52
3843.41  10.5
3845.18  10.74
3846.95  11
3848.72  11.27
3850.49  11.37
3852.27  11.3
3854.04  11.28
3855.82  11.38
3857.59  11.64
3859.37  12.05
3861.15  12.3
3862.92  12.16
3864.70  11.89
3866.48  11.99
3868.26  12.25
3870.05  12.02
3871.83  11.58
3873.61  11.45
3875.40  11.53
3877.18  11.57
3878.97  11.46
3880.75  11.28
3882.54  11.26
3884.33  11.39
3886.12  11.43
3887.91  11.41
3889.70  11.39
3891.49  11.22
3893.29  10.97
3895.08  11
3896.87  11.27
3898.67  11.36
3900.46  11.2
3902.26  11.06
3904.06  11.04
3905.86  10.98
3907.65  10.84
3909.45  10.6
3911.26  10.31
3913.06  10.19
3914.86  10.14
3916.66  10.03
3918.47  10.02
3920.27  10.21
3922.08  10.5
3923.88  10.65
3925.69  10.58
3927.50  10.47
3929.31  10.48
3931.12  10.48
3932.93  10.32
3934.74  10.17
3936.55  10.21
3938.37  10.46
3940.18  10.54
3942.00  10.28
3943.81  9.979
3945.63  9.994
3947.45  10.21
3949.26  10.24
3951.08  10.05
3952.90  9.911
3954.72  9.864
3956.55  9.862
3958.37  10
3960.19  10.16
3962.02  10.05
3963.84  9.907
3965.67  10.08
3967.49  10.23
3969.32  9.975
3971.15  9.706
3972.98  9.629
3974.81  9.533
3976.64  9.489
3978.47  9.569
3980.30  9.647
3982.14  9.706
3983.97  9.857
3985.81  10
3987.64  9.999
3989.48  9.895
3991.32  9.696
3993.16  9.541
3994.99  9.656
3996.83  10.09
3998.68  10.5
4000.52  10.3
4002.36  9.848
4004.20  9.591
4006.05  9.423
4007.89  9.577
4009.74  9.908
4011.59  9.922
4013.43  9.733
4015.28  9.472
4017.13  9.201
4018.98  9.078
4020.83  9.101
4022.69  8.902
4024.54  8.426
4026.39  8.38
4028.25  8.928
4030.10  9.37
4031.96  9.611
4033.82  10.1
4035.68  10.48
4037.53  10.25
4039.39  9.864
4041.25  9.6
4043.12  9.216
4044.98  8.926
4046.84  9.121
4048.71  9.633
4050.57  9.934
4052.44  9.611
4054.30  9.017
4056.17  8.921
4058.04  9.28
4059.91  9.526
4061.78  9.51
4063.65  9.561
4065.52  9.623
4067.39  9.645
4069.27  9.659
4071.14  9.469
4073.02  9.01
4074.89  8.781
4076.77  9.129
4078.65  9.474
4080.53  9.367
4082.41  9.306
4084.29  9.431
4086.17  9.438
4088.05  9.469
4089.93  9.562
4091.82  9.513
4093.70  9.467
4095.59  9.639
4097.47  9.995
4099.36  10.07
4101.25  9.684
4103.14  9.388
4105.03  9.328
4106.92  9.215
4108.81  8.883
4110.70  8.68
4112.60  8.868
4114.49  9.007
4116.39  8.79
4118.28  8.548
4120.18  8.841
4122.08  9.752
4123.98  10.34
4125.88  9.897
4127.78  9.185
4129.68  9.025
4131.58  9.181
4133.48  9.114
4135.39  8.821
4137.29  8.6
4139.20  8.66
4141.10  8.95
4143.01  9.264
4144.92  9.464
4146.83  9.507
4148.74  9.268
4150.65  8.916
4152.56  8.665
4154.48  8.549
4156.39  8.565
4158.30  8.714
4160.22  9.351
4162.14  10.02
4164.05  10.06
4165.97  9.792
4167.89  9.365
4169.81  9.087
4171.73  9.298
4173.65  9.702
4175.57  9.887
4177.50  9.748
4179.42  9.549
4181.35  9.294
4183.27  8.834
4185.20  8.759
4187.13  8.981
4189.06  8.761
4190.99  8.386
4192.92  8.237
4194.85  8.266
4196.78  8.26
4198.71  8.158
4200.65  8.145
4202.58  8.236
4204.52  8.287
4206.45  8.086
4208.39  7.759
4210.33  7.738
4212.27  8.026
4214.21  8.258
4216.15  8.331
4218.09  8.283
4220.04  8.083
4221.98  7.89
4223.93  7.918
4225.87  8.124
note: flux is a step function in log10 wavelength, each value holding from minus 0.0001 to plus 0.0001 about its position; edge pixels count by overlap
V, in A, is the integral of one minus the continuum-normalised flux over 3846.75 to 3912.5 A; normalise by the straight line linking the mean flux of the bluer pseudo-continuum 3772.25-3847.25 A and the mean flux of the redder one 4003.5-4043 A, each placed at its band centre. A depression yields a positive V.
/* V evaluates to -4.17 A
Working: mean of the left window 11.3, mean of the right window 9.46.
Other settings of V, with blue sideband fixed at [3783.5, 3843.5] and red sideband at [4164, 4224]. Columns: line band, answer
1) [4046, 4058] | 0.3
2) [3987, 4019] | 0.6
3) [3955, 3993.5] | 1.2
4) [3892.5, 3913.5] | -0.5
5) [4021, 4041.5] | 0.7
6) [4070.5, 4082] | 0.3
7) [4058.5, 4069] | 0.0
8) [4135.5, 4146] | 0.0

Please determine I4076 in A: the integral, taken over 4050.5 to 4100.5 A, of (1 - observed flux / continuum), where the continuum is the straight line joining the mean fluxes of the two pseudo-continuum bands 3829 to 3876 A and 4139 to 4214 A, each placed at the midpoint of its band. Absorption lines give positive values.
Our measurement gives 1.0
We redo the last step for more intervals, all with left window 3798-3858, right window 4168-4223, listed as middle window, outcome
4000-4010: 0.2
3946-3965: 0.4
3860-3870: -1.1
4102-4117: 0.2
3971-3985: 0.6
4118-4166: -1.3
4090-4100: -0.5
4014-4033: 1.4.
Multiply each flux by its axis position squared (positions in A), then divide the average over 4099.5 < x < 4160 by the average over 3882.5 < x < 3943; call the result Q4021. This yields 0.95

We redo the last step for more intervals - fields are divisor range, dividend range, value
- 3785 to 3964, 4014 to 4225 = 0.94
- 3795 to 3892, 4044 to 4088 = 0.93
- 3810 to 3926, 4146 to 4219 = 0.93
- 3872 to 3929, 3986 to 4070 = 0.93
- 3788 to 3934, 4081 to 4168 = 0.95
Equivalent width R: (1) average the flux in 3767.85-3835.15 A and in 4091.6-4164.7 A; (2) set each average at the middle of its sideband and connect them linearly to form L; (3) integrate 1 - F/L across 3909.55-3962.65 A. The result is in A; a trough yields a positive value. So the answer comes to 1.57 A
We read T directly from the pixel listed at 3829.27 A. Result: 11.16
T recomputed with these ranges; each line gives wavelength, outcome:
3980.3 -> 9.647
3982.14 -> 9.706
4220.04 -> 8.083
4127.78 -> 9.185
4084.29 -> 9.431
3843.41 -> 10.5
